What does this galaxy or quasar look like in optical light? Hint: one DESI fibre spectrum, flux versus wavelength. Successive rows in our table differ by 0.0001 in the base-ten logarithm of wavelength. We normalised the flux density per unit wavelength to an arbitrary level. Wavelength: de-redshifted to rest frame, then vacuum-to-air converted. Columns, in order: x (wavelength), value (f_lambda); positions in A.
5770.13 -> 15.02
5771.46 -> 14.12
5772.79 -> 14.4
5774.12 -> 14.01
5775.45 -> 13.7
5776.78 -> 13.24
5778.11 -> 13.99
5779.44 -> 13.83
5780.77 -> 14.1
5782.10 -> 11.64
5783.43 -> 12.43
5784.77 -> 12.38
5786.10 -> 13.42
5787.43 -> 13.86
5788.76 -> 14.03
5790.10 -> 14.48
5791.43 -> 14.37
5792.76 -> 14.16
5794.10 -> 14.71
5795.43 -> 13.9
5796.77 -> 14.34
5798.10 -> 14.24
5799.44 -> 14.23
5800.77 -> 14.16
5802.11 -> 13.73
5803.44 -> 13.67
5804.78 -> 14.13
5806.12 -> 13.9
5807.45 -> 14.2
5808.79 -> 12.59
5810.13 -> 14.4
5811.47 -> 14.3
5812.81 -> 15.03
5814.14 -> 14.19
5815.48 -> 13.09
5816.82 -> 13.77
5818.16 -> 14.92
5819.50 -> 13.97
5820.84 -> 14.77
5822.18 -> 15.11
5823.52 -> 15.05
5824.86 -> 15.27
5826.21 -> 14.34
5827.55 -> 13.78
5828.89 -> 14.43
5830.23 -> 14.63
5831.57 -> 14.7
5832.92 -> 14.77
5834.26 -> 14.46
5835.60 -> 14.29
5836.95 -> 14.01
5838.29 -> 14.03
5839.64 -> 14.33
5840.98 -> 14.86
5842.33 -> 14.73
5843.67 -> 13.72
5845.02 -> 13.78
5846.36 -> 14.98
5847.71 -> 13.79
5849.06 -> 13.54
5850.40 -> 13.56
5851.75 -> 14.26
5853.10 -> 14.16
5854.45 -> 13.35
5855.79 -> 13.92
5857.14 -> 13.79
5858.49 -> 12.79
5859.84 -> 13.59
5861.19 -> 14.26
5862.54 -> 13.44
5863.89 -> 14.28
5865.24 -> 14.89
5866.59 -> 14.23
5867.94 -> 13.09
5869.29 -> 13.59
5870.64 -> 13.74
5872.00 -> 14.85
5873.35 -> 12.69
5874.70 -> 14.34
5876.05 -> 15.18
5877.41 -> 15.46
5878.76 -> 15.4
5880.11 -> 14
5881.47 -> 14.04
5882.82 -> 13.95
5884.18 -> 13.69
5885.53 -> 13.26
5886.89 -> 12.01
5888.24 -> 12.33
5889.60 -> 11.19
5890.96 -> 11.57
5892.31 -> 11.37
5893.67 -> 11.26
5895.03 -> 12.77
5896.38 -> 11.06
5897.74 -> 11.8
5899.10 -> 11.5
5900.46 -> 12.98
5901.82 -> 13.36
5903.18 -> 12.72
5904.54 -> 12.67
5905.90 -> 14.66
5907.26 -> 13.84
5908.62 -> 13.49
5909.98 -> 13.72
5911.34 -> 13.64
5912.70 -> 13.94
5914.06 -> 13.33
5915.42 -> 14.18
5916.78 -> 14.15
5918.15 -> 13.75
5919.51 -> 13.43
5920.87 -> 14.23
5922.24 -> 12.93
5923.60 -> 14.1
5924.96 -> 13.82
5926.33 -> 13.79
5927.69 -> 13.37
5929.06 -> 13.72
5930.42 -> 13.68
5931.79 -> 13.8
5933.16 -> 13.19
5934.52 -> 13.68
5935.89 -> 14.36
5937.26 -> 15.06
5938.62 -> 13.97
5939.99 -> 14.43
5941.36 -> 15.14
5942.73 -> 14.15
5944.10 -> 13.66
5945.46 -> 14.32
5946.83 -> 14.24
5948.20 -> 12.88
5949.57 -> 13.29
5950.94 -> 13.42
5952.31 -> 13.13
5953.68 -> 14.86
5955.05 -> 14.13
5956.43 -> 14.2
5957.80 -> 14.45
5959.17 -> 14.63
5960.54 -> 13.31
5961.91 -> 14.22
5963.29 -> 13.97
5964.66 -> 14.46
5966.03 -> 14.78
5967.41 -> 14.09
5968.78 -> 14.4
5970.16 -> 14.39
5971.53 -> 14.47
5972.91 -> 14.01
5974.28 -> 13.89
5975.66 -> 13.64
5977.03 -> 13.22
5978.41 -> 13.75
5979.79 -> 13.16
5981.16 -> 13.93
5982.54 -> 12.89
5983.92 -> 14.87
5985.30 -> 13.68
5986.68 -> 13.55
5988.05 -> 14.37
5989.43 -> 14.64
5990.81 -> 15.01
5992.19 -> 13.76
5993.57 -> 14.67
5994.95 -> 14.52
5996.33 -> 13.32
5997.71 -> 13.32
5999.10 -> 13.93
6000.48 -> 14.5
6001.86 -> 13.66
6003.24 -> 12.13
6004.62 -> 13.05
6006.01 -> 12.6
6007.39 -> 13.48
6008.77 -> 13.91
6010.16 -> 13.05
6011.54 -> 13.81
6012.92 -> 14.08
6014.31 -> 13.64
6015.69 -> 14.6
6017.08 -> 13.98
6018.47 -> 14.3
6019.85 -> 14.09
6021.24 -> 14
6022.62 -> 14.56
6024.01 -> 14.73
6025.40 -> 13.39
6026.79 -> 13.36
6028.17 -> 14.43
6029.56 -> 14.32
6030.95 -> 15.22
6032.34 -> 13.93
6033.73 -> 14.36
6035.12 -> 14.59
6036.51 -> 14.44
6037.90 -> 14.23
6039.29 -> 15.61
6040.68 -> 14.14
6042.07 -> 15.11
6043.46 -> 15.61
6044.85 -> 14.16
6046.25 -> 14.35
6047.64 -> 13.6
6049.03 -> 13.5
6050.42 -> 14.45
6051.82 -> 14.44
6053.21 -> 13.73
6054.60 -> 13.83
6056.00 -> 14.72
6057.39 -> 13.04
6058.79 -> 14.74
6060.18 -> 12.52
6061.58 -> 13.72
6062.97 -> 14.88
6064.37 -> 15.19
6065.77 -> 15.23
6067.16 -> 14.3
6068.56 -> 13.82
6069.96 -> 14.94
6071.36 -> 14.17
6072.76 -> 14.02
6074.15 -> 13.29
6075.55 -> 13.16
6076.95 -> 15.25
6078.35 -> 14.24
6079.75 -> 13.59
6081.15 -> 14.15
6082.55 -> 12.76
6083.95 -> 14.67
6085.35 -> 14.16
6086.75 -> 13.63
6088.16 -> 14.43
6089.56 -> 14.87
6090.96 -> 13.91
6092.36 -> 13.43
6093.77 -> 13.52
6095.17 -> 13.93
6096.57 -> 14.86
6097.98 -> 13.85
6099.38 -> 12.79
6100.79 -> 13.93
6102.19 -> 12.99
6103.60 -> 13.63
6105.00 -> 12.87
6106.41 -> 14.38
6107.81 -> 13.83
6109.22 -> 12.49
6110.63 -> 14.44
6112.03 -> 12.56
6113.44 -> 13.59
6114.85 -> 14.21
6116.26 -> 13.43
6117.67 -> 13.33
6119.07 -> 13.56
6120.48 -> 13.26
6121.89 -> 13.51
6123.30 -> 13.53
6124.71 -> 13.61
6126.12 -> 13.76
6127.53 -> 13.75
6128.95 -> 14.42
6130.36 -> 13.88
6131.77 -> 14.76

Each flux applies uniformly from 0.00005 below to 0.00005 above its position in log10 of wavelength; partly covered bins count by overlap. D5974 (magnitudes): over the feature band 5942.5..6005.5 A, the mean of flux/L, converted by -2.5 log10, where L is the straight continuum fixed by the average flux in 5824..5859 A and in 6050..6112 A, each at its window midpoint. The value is 0.01 mag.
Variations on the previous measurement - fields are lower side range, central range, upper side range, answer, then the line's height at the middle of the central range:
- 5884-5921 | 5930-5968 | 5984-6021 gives -0.06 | 13.3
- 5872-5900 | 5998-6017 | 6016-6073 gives 0.03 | 14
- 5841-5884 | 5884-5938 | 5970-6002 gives 0.07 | 14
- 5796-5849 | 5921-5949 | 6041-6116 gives 0.02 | 14.1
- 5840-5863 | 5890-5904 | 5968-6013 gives 0.16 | 13.9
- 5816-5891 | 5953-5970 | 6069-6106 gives -0.02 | 14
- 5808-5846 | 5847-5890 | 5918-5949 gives 0.03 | 14.2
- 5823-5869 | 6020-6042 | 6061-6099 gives -0.02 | 14.1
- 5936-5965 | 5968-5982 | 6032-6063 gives 0.02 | 14.1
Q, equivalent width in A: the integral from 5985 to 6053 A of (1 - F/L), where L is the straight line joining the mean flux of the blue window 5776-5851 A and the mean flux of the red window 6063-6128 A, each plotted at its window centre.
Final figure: -0.8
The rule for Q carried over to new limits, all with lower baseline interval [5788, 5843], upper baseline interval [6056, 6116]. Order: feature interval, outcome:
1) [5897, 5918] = 1.2 A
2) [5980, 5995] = -0.1 A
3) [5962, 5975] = -0.2 A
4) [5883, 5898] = 2.2 A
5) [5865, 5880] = -0.1 A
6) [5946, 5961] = 0.2 A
